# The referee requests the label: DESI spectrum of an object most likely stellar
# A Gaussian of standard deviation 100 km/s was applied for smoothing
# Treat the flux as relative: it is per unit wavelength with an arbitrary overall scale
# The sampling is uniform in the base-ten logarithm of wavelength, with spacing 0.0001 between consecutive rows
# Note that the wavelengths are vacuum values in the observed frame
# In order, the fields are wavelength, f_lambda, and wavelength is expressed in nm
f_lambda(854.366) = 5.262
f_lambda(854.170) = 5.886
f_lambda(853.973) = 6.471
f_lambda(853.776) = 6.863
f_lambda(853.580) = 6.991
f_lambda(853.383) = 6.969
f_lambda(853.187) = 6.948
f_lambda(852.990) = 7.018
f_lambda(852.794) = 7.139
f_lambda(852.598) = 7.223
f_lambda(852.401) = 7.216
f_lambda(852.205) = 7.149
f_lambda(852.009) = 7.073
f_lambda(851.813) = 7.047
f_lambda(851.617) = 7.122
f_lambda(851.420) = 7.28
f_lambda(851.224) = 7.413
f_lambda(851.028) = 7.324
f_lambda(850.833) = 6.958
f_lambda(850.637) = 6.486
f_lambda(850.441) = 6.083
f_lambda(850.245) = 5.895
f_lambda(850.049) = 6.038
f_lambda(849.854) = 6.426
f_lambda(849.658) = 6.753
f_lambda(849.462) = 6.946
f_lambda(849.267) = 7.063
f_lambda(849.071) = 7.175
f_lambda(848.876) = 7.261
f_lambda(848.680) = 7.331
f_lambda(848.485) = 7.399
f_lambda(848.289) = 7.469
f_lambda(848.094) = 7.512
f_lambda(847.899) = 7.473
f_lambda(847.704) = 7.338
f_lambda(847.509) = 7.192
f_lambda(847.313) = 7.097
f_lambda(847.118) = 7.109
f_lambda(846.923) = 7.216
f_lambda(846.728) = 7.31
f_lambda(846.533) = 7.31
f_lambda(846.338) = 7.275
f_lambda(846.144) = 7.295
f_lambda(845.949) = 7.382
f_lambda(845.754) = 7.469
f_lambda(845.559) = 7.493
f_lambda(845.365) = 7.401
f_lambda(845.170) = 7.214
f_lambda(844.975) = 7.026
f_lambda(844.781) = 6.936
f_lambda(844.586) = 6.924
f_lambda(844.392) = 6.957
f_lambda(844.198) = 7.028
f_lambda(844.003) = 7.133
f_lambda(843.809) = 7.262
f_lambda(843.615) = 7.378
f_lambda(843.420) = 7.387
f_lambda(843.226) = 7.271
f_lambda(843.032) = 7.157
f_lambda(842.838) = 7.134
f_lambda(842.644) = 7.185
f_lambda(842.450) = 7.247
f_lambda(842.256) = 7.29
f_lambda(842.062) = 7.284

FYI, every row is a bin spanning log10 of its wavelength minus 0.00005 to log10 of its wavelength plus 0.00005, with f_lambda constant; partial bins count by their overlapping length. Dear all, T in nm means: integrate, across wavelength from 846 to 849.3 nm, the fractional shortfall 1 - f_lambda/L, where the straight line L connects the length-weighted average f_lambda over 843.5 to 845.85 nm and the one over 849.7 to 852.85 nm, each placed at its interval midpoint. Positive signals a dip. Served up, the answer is -0.12 nm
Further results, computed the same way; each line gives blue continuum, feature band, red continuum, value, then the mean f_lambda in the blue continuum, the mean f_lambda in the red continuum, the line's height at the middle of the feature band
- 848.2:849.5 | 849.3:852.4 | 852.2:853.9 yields 0.14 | 7.25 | 7.04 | 7.15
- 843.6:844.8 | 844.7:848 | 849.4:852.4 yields -0.13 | 7.08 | 6.81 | 6.99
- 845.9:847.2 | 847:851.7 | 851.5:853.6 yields 0.12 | 7.27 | 7.08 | 7.18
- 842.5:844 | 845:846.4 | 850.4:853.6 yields -0.03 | 7.25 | 7.04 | 7.19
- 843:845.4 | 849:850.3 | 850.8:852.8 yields 0.10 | 7.15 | 7.19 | 7.18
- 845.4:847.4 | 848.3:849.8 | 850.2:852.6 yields 0.00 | 7.3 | 6.95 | 7.12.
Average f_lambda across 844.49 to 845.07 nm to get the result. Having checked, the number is 6.96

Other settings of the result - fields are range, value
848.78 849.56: 7.11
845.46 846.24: 7.41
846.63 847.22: 7.21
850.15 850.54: 5.99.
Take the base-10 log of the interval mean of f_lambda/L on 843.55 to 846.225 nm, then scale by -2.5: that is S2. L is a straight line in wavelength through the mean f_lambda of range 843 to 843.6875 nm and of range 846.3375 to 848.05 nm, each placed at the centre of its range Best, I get 0.01 mag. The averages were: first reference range 7.3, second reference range 7.26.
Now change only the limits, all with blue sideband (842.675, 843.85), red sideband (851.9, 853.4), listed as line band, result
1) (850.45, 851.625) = 0.02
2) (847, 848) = -0.01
